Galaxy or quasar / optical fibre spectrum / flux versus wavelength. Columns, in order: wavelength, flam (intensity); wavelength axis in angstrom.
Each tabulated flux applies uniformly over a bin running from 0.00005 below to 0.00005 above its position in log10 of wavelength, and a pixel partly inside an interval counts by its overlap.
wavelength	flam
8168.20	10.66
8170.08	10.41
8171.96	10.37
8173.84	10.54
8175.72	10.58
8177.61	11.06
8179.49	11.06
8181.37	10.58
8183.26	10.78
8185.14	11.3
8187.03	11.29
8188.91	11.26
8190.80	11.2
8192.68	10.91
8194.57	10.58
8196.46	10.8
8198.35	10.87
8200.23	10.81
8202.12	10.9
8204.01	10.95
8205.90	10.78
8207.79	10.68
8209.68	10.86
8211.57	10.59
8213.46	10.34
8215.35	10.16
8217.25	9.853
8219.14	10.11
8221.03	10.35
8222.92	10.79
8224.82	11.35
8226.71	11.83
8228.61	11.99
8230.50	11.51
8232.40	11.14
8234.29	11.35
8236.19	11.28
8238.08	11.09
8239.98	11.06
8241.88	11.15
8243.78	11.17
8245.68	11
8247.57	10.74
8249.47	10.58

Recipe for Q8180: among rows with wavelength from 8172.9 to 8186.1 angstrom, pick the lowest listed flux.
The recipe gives 10.54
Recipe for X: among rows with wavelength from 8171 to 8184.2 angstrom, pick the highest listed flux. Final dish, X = 11.06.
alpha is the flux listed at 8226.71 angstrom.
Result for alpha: 11.83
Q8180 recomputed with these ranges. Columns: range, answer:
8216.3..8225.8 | 9.853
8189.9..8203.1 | 10.58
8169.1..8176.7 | 10.37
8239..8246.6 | 11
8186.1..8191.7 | 11.2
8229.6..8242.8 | 11.06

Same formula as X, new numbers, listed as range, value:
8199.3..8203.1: 10.9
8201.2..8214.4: 10.95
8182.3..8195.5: 11.3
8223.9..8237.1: 11.99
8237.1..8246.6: 11.17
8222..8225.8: 11.35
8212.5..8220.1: 10.34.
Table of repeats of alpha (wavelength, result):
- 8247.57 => 10.74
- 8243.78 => 11.17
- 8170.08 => 10.41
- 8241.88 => 11.15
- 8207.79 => 10.68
